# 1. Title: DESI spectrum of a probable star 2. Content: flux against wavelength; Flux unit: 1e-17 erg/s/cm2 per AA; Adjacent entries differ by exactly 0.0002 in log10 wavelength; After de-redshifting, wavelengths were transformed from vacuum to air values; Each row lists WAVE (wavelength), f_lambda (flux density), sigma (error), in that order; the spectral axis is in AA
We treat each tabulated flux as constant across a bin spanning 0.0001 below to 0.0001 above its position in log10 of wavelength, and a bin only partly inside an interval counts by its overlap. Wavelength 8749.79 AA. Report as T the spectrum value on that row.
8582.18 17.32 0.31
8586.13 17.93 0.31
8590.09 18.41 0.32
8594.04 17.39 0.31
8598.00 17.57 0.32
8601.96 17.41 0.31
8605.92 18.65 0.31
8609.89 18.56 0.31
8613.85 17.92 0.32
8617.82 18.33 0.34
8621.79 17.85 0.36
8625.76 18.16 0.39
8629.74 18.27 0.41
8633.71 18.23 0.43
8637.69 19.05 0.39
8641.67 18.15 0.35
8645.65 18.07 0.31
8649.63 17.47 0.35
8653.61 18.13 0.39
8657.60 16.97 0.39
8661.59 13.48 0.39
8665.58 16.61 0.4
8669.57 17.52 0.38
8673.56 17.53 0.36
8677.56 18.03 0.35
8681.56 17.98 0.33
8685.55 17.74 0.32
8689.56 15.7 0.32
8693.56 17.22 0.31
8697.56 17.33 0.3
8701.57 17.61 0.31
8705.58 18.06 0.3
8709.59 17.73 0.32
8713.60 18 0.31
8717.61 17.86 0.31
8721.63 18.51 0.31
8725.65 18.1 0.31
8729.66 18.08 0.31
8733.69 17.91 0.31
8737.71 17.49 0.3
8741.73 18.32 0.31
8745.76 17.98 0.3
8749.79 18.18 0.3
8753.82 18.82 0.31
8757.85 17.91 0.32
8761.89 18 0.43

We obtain 18.18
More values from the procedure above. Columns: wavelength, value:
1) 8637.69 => 19.05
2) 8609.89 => 18.56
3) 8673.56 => 17.53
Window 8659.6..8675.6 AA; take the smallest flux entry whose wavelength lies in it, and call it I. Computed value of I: 13.48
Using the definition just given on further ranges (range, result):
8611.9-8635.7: 17.85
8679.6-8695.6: 15.7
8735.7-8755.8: 17.49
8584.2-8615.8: 17.39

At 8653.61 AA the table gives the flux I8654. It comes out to 18.13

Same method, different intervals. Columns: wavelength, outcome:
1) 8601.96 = 17.41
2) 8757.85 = 17.91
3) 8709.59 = 17.73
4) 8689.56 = 15.7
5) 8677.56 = 18.03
